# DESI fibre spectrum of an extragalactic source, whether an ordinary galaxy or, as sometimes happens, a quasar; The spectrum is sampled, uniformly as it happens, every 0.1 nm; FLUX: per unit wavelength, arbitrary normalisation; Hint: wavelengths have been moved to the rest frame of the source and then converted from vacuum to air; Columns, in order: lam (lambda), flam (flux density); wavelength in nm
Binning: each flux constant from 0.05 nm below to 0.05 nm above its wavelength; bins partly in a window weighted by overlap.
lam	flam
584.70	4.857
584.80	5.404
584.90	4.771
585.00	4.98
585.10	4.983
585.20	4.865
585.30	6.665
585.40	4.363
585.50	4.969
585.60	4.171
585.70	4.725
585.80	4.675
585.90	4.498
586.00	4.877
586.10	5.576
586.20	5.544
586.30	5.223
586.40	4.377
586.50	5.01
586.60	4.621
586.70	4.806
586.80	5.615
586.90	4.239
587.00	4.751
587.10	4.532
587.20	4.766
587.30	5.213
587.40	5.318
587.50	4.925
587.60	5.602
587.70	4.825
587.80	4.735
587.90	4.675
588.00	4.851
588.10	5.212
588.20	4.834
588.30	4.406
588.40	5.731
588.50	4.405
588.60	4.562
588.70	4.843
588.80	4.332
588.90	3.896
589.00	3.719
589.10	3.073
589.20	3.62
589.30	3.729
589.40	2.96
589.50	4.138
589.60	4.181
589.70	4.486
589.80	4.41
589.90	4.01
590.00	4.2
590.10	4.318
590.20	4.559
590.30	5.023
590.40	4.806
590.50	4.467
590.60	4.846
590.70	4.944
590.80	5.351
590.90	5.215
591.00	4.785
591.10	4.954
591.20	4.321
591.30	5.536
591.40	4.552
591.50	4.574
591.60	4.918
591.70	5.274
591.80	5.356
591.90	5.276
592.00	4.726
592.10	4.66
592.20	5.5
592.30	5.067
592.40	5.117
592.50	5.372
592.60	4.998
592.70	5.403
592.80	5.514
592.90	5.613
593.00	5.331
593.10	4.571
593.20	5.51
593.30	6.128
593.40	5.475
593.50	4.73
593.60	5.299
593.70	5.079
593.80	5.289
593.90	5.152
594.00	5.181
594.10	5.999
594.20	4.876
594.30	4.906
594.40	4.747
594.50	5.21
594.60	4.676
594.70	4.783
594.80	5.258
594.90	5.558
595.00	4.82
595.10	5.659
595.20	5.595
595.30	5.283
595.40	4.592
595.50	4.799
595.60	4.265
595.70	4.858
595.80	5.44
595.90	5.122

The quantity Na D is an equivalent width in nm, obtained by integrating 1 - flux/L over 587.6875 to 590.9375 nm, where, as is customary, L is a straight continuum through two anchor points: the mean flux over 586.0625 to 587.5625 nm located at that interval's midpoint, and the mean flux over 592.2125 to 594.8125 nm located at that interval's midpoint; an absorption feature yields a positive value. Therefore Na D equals 0.38 nm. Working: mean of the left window 4.97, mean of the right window 5.21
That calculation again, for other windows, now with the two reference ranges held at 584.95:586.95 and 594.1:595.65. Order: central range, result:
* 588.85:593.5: 0.230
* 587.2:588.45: -0.015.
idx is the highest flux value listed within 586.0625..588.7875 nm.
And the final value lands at 5.731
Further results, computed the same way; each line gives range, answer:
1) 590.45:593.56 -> 6.128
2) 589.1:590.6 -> 5.023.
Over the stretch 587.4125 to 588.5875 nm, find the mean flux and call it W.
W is 4.93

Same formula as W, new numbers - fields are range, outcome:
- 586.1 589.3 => 4.72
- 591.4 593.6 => 5.18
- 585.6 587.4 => 4.88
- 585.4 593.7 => 4.8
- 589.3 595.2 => 4.95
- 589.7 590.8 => 4.59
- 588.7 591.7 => 4.43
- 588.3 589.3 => 4.22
